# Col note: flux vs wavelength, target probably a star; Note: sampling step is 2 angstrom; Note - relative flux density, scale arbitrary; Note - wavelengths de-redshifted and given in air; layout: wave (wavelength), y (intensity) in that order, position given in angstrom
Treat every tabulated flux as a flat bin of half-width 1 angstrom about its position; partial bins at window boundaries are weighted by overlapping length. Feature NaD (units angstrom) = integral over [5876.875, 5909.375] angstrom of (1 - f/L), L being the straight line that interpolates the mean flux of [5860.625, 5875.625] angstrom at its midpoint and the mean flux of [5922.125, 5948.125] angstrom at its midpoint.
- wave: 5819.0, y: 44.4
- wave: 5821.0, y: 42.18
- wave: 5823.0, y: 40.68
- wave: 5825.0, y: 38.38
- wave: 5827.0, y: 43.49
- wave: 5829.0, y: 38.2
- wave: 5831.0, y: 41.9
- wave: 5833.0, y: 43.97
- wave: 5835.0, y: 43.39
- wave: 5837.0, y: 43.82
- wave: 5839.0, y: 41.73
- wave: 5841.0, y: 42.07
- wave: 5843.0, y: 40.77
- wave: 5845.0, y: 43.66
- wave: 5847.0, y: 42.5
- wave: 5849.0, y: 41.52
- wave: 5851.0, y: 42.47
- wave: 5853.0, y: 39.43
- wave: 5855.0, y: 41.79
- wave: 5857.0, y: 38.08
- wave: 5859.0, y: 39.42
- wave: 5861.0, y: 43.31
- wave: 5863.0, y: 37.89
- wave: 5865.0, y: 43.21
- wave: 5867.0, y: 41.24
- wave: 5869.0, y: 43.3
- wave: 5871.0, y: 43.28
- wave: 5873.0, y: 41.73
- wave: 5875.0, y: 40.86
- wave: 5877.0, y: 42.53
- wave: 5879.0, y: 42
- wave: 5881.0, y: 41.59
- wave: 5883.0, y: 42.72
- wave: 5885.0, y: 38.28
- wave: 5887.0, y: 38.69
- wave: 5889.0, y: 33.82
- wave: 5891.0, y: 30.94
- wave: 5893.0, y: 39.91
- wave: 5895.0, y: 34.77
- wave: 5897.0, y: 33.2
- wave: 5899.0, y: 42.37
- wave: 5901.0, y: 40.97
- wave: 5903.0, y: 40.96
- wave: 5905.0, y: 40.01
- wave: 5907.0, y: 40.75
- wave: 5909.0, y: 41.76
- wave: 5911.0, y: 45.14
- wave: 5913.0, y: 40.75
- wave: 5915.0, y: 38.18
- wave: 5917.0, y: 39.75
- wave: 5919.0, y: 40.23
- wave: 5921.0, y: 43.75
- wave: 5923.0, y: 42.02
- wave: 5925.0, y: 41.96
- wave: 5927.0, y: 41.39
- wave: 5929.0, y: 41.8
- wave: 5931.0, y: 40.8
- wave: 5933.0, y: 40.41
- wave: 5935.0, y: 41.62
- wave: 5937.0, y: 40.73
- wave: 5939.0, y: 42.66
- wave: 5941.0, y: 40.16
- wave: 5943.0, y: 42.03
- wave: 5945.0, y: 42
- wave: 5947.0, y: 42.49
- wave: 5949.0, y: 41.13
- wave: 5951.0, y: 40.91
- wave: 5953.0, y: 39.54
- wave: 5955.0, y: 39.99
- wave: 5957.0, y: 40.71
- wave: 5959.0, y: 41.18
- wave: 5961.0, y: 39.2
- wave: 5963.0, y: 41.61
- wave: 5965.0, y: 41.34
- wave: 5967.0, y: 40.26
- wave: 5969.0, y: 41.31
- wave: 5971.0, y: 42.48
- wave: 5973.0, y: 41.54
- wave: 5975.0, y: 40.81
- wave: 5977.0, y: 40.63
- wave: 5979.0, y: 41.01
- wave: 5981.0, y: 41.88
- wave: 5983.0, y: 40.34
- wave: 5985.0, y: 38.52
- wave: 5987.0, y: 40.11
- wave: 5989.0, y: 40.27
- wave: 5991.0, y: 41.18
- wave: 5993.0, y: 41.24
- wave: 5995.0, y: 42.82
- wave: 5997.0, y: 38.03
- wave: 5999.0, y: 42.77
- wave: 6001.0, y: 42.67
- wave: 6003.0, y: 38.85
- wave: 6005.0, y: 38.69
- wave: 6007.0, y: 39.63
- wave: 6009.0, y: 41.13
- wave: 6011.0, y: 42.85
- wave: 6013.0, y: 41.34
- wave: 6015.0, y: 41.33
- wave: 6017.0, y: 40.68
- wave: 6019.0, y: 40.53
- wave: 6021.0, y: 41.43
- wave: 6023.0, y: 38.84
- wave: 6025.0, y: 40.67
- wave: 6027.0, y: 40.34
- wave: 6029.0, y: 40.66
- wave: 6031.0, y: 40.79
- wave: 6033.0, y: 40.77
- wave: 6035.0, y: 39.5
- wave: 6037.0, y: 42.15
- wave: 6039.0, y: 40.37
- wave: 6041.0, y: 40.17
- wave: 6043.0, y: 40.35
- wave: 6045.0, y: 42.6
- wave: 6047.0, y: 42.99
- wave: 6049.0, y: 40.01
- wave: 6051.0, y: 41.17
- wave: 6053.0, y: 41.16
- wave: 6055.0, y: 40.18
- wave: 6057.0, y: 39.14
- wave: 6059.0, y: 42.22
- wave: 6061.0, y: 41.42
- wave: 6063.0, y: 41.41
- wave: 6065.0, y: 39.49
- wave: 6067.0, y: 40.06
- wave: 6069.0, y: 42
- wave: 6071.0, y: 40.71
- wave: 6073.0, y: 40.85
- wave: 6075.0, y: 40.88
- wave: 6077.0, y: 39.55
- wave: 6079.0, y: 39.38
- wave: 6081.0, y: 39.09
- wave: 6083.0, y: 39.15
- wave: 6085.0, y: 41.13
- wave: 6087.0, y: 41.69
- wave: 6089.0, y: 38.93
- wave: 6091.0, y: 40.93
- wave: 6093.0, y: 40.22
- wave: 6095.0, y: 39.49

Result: 2.12 angstrom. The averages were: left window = 41.8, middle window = 39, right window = 41.5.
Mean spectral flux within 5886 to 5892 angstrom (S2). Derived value 34.5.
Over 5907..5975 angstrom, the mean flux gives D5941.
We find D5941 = 41.2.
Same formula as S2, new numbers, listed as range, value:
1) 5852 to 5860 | 39.7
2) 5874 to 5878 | 41.7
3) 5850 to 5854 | 41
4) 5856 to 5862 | 40.3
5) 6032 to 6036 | 40.1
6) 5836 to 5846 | 42.4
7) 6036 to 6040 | 41.3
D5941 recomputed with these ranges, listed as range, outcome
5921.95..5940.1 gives 41.5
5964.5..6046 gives 40.8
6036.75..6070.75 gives 41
